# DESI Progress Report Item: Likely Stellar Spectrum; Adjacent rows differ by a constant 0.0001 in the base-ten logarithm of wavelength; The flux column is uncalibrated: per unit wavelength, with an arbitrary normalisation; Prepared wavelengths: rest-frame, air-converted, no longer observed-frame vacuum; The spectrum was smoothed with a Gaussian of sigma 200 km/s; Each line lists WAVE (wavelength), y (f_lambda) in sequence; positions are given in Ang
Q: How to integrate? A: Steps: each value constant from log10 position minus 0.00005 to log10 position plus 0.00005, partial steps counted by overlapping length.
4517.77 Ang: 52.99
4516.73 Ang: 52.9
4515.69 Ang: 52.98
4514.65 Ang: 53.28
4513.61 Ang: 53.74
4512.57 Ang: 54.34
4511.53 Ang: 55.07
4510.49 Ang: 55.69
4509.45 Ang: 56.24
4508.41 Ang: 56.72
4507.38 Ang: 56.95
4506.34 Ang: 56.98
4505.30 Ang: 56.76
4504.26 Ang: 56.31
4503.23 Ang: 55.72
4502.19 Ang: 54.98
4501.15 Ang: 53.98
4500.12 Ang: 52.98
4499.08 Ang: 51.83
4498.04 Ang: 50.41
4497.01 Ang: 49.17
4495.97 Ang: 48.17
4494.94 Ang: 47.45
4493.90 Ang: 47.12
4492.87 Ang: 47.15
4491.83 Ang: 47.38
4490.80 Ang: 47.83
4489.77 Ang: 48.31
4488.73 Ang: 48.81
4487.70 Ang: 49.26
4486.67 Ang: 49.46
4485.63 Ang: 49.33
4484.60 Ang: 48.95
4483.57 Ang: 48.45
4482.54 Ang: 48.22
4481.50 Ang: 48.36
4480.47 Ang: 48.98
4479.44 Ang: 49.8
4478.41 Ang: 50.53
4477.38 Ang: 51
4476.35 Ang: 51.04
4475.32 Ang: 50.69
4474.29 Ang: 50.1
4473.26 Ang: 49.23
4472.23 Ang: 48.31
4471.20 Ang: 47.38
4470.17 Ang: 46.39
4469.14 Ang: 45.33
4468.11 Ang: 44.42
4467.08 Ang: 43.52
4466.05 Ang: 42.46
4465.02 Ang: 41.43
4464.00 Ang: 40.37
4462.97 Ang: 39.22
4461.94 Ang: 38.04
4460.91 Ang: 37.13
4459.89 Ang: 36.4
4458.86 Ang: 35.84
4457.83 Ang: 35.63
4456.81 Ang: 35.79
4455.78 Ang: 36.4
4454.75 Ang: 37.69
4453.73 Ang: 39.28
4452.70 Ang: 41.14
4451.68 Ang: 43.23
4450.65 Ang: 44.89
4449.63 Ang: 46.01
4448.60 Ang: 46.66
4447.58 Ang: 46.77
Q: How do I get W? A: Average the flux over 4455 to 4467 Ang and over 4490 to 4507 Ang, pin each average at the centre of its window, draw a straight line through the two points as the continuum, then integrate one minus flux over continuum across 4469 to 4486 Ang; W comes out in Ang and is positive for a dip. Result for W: -1.9 Ang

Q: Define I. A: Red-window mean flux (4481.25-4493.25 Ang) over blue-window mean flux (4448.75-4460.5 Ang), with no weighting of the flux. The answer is 1.23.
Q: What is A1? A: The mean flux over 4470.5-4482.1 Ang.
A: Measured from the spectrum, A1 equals 49.5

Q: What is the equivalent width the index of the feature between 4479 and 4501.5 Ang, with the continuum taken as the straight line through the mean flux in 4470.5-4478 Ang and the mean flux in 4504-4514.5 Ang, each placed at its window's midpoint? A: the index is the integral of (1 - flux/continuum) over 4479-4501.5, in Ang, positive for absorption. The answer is 1.4 Ang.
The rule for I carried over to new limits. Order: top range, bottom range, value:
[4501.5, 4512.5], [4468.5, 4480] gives 1.14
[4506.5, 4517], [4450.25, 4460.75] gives 1.43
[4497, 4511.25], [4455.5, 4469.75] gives 1.39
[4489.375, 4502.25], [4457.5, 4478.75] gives 1.13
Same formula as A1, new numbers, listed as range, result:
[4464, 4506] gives 49.1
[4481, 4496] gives 48.3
